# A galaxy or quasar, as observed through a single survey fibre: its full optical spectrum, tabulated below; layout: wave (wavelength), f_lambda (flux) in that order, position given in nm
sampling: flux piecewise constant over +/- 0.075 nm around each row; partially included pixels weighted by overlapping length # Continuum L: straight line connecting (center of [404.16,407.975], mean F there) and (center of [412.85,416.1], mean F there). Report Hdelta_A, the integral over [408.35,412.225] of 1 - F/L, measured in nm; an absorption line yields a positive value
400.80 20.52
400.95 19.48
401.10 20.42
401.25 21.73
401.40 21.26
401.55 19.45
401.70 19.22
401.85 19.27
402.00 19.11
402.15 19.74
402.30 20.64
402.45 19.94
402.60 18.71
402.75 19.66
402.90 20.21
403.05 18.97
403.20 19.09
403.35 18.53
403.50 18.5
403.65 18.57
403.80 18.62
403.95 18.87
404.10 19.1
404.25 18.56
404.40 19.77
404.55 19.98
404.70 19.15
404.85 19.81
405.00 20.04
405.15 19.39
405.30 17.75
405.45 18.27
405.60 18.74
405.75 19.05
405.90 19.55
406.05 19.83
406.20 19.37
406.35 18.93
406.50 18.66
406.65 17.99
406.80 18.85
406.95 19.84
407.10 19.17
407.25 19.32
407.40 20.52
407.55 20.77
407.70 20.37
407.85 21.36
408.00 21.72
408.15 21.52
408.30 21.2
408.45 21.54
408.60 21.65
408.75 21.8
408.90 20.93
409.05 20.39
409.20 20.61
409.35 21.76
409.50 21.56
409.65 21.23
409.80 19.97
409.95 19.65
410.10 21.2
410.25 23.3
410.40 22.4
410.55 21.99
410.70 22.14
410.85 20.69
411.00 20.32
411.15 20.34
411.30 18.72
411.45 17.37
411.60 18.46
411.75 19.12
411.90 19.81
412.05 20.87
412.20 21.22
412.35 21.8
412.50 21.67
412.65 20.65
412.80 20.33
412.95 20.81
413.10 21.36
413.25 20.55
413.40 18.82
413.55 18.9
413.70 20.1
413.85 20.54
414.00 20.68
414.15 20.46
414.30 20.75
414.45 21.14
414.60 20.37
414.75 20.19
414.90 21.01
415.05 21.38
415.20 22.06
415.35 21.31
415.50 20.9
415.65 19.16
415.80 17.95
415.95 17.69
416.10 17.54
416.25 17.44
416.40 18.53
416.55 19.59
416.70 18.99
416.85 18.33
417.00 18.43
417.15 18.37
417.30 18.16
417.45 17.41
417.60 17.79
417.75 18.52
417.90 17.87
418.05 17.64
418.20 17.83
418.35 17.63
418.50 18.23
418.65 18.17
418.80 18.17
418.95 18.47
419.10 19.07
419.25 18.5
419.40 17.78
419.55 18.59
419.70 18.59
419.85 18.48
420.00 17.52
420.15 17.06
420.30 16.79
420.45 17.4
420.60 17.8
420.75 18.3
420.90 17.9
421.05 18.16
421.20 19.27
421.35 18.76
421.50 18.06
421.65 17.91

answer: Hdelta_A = -0.18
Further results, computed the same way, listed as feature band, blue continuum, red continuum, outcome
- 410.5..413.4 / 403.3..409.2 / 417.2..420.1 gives -0.21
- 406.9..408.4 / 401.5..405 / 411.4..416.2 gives -0.07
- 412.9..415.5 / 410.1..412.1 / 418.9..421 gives -0.14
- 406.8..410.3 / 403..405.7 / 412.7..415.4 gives -0.21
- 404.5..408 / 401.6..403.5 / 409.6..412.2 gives 0.07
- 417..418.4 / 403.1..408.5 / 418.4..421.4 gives 0.03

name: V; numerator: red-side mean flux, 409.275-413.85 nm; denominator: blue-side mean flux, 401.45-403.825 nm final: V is 1.07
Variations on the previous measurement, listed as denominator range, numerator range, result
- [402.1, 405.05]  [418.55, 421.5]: 0.94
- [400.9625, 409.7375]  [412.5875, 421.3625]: 0.96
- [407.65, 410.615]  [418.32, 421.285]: 0.85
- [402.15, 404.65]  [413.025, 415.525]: 1.07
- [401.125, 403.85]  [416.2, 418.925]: 0.93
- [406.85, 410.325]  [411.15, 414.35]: 0.96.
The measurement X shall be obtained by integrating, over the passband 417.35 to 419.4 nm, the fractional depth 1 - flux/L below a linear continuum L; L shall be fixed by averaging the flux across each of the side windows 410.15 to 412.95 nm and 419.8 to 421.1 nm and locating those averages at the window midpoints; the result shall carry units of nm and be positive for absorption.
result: 0.03 nm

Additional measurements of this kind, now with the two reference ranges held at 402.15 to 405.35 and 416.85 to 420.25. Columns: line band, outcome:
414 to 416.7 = -0.22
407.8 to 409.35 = -0.20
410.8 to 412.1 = -0.06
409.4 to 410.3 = -0.11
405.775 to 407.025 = 0.00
